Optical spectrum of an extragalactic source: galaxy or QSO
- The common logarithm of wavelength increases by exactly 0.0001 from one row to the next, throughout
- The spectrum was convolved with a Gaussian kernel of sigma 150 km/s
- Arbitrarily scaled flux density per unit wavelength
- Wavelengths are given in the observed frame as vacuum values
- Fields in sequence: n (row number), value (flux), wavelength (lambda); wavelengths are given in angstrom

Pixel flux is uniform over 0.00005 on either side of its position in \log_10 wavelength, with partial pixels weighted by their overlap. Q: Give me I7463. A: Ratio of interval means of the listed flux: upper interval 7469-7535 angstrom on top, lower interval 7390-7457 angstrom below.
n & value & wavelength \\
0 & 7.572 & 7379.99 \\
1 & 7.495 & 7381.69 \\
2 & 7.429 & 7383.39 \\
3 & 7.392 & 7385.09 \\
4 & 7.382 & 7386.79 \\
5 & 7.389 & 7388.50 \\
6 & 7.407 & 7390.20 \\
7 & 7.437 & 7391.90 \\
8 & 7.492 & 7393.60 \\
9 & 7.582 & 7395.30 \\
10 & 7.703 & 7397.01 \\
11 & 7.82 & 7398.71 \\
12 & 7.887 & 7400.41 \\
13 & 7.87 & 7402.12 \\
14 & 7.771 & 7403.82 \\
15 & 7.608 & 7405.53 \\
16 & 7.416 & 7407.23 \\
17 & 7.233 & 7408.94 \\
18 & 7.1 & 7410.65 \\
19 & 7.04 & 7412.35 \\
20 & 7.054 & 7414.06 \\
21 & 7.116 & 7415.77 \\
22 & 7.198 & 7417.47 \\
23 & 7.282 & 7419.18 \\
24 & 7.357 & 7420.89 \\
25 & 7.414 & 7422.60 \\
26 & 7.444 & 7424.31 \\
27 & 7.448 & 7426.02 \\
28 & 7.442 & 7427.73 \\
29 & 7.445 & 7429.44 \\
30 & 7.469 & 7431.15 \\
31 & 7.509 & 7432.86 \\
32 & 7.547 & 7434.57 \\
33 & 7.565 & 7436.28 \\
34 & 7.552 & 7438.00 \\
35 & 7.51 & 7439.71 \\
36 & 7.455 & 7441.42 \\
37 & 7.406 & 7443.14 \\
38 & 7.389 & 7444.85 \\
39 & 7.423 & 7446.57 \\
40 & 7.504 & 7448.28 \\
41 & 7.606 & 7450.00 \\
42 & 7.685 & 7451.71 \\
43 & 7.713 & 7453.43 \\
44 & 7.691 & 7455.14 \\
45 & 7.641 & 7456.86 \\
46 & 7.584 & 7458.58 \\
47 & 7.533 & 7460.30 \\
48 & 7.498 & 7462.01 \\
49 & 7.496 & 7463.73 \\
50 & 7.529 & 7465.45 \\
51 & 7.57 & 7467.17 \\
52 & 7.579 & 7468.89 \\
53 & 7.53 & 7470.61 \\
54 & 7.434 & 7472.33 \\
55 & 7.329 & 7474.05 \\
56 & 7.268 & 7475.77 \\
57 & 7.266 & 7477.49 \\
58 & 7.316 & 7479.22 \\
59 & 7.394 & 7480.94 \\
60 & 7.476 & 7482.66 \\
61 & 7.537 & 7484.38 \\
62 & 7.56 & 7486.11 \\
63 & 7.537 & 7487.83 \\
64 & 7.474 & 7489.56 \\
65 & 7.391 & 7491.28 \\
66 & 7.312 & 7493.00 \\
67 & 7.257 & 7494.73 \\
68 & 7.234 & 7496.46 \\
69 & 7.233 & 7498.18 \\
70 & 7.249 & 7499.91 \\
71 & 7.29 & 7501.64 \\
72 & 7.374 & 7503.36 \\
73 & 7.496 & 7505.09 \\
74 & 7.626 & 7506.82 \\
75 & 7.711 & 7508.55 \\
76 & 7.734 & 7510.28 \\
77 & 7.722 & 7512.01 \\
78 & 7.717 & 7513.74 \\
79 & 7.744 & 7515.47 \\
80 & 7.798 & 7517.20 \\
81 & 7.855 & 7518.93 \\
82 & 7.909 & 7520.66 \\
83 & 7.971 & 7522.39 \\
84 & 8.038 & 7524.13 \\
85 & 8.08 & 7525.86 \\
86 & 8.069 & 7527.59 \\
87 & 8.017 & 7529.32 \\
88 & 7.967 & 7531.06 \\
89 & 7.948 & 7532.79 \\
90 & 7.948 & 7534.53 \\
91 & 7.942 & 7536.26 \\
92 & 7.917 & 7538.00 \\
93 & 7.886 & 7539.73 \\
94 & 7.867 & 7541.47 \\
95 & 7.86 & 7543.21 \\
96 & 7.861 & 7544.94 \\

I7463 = 1.02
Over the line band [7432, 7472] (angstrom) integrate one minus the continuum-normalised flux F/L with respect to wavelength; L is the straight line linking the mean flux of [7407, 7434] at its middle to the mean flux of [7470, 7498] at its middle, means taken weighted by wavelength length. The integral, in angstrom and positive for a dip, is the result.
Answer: -1.0 angstrom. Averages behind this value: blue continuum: 7.31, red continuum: 7.39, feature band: 7.54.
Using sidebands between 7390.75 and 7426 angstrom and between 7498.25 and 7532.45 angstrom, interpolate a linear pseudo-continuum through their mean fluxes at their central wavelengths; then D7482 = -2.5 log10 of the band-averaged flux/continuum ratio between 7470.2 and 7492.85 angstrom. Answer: 0.03 mag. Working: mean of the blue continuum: 7.44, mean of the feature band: 7.42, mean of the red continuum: 7.75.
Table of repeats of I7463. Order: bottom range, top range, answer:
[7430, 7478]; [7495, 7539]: 1.03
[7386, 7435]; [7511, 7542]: 1.06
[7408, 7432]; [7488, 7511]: 1.02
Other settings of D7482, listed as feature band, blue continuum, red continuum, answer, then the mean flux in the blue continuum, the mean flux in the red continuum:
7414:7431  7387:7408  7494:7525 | 0.04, 7.61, 7.61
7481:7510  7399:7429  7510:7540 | 0.05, 7.4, 7.91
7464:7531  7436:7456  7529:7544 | 0.03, 7.54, 7.92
